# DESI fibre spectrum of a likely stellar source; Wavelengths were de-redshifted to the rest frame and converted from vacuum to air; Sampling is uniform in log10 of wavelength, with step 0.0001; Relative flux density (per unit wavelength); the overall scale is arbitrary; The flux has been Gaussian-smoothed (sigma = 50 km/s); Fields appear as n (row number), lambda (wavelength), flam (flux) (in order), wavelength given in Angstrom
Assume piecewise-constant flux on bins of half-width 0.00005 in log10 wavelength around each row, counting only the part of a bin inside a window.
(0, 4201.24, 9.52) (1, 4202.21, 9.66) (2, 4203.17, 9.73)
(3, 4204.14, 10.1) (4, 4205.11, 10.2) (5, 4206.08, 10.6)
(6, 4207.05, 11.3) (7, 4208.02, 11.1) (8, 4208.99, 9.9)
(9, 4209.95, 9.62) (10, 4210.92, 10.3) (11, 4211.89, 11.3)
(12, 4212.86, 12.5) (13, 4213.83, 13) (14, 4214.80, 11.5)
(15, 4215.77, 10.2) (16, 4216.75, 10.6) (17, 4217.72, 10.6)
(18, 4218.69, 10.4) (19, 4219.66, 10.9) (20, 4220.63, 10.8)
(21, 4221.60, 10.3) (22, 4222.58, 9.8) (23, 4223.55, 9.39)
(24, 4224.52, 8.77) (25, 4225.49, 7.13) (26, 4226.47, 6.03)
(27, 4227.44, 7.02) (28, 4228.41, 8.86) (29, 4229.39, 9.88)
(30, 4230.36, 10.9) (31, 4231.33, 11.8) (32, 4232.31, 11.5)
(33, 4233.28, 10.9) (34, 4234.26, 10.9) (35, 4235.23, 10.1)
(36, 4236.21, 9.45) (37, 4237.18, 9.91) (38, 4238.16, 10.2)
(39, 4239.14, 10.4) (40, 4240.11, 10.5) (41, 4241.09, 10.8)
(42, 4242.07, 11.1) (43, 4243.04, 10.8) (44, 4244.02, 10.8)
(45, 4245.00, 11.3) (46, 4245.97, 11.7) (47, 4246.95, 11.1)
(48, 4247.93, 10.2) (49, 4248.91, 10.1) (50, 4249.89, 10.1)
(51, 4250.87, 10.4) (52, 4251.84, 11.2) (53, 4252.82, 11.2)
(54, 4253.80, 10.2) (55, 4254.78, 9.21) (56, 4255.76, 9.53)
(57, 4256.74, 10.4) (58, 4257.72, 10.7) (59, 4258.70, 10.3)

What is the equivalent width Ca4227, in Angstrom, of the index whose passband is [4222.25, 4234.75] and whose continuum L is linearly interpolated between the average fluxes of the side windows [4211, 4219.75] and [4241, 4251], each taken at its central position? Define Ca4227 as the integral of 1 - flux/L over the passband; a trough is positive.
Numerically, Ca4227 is 1.8 Angstrom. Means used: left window 11.2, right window 10.8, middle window 9.46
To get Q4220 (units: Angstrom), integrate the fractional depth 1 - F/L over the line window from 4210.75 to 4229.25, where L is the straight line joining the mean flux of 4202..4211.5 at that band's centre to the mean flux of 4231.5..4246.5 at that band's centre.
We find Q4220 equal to 0.9 Angstrom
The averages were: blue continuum 10.3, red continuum 10.7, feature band 9.96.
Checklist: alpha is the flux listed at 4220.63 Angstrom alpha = 10.8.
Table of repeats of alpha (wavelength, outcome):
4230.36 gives 10.9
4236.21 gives 9.45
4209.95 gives 9.62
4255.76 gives 9.53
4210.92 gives 10.3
